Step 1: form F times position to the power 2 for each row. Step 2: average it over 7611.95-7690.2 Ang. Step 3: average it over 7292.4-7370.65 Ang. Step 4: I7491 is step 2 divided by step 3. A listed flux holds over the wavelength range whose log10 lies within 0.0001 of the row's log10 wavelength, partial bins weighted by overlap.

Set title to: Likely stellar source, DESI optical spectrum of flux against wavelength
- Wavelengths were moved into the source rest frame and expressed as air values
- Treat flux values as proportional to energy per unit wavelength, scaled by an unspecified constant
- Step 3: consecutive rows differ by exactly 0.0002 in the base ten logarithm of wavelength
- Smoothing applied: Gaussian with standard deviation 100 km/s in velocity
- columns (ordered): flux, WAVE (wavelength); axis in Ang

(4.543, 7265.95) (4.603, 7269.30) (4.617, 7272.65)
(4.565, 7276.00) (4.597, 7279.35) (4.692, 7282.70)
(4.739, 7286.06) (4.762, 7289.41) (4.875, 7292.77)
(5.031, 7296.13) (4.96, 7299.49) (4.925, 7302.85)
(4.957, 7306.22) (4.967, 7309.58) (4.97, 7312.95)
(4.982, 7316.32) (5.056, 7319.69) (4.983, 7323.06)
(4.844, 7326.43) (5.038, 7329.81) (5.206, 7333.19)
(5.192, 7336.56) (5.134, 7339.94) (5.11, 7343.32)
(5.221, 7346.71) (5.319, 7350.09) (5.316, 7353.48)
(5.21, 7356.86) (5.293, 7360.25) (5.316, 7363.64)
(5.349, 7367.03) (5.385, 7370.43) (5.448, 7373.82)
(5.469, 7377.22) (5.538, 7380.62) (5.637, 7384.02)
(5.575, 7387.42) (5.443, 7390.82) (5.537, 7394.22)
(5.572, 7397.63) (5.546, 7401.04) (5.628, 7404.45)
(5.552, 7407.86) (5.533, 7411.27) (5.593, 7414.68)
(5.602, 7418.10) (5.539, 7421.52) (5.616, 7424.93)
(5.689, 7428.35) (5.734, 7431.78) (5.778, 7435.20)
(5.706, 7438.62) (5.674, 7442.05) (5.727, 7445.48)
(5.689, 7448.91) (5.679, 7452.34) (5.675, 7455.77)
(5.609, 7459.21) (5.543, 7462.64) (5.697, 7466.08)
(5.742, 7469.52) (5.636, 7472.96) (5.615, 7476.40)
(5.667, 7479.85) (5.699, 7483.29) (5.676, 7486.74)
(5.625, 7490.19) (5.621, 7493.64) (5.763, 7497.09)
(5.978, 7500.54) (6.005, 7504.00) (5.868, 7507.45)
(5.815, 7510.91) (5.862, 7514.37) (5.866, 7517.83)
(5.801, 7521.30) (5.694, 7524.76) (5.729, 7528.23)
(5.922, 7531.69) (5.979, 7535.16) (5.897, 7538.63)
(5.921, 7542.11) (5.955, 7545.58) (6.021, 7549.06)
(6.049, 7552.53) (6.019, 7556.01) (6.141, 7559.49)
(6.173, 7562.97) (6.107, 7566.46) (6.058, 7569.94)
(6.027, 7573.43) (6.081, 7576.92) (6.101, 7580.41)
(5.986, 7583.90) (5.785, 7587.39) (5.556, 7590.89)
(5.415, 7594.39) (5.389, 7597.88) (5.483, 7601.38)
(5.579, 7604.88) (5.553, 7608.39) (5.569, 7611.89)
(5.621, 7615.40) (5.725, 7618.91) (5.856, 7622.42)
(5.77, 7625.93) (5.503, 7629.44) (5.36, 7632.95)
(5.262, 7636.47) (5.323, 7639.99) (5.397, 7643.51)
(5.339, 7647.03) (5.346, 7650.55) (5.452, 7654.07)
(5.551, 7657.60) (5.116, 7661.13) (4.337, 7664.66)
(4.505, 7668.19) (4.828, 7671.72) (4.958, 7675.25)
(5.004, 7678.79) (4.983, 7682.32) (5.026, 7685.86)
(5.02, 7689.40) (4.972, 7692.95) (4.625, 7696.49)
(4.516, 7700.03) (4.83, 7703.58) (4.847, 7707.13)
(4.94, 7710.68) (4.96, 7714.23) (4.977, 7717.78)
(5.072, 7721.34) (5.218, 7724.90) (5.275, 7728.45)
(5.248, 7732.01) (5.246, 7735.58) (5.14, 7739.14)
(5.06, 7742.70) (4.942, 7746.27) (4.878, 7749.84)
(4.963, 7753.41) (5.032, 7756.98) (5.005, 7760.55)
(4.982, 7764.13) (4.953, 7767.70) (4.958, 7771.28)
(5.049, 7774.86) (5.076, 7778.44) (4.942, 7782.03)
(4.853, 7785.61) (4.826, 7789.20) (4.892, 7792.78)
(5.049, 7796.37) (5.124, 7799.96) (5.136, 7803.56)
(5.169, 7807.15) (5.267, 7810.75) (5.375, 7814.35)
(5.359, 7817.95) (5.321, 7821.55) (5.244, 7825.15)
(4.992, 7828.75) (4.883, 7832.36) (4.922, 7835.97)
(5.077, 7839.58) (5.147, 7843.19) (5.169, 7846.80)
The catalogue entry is 1.12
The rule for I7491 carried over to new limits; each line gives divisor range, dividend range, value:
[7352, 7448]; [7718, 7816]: 1.01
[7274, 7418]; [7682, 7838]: 1.08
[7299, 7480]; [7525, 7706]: 1.08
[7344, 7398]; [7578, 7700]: 1.06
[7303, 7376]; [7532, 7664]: 1.19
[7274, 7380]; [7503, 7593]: 1.24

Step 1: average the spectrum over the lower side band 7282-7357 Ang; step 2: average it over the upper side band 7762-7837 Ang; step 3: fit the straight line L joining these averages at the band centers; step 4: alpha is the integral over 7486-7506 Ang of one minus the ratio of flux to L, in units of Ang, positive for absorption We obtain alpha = -3.0 Ang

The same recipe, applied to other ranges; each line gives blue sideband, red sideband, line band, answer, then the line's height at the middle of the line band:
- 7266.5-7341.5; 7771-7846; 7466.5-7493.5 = -3.9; 4.96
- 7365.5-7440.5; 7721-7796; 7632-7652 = -0.5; 5.21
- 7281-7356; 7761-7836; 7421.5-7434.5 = -1.7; 5.03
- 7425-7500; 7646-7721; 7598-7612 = -0.8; 5.21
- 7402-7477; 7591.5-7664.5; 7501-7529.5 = -1.4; 5.57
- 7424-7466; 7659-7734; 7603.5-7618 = -1.1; 5.18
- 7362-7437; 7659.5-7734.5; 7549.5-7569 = -3.3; 5.21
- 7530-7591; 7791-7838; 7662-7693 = 4.1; 5.6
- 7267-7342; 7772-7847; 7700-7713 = 0.6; 5.05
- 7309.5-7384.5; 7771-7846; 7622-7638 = -1.2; 5.13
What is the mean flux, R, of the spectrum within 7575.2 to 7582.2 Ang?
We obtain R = 6.09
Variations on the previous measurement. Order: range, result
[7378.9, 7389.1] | 5.58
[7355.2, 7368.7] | 5.29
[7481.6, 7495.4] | 5.65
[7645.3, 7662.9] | 5.36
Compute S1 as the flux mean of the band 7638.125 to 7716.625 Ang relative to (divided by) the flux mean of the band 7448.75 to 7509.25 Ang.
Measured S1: 0.87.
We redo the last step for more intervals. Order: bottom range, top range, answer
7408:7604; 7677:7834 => 0.87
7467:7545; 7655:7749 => 0.86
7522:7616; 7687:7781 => 0.85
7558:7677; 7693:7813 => 0.90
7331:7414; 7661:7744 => 0.92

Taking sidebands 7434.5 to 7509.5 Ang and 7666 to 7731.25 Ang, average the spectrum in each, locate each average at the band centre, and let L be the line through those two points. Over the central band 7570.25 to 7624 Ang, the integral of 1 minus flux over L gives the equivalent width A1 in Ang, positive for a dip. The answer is -4.6 Ang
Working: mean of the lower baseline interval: 5.71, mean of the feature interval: 5.72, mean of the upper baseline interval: 4.92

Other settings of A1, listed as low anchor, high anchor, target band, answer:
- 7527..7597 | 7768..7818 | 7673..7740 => 5.0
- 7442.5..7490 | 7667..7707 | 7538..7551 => -1.4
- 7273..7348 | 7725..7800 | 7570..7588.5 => -3.8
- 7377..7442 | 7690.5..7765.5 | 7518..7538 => -1.7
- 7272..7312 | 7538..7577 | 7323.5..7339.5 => -0.2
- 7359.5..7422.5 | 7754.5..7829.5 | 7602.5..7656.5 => -2.7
